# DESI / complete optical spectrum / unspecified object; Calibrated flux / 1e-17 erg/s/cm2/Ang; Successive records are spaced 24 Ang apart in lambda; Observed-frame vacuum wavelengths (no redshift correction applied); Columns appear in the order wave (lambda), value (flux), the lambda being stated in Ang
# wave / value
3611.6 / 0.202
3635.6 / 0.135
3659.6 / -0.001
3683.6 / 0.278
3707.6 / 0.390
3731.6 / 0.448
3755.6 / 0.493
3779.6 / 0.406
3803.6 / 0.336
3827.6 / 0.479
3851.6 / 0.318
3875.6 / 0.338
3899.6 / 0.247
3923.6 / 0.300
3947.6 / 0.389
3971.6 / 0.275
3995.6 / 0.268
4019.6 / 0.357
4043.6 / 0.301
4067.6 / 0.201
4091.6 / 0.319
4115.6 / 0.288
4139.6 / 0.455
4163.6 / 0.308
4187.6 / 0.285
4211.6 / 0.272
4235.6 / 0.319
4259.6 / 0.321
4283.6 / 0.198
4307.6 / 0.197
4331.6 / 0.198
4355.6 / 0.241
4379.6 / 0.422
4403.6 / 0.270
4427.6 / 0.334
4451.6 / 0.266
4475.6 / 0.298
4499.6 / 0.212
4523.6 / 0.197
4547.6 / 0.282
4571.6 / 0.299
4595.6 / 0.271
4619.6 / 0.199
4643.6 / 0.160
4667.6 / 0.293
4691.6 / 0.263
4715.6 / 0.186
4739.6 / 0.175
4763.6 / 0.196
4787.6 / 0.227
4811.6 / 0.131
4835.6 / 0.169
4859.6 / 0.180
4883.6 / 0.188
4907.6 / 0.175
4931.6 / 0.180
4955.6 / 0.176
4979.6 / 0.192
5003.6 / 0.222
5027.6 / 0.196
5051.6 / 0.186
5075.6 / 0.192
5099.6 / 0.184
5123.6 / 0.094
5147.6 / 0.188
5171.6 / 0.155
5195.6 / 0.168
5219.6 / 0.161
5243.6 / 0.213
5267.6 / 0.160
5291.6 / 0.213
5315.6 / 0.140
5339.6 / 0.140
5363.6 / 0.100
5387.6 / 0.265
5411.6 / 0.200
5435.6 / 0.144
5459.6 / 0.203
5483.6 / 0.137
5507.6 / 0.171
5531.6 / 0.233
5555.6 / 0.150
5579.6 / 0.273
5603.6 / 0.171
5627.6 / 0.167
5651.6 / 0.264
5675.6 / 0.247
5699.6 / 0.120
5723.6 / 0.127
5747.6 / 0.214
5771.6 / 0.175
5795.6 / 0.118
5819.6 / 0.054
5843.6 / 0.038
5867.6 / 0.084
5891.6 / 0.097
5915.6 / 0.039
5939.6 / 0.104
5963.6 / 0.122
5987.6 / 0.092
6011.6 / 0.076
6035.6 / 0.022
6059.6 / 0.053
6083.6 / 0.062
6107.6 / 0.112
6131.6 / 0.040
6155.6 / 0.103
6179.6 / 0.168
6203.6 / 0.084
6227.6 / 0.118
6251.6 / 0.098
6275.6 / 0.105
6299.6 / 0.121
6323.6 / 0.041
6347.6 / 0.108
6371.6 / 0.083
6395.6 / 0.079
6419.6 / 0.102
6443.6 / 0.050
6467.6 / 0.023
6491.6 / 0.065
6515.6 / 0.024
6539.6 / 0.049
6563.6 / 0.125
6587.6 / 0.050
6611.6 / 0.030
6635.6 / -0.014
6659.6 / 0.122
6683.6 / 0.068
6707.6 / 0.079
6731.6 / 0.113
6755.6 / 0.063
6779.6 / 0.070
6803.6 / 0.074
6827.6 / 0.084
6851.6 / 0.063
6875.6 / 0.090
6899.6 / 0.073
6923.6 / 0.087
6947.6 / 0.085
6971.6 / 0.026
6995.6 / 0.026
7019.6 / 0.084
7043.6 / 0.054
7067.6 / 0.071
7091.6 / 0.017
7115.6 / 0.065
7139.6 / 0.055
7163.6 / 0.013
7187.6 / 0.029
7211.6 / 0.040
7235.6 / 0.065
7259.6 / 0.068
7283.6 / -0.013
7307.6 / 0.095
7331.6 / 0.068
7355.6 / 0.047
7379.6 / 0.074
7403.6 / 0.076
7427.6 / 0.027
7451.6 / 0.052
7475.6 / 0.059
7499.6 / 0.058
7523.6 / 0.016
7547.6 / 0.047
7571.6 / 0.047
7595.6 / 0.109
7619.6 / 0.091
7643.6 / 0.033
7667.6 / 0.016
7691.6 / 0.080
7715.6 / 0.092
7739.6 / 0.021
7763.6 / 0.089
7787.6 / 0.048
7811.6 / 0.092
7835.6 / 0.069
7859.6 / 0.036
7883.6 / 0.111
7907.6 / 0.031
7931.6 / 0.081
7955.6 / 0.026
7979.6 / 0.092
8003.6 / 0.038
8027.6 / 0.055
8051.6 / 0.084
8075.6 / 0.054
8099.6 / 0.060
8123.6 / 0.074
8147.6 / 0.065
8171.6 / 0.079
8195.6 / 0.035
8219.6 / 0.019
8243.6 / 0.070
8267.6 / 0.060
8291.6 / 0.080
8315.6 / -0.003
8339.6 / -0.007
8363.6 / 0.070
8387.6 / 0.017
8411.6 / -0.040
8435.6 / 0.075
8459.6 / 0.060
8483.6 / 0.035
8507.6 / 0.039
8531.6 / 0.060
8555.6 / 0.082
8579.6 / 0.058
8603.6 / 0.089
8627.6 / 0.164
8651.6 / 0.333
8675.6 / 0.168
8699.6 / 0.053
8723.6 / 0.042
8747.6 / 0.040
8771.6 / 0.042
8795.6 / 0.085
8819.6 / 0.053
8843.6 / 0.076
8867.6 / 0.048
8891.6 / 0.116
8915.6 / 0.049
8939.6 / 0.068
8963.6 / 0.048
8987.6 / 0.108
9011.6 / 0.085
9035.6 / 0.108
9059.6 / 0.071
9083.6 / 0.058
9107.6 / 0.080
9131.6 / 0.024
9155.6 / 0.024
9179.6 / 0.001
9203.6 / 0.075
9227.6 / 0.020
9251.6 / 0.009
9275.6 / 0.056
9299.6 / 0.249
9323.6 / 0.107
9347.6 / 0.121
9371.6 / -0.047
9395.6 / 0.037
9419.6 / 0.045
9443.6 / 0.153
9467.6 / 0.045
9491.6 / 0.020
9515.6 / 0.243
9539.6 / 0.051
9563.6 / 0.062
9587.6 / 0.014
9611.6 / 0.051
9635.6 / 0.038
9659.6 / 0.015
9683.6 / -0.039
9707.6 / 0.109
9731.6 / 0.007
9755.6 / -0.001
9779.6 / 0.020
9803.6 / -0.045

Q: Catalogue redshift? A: 1.32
